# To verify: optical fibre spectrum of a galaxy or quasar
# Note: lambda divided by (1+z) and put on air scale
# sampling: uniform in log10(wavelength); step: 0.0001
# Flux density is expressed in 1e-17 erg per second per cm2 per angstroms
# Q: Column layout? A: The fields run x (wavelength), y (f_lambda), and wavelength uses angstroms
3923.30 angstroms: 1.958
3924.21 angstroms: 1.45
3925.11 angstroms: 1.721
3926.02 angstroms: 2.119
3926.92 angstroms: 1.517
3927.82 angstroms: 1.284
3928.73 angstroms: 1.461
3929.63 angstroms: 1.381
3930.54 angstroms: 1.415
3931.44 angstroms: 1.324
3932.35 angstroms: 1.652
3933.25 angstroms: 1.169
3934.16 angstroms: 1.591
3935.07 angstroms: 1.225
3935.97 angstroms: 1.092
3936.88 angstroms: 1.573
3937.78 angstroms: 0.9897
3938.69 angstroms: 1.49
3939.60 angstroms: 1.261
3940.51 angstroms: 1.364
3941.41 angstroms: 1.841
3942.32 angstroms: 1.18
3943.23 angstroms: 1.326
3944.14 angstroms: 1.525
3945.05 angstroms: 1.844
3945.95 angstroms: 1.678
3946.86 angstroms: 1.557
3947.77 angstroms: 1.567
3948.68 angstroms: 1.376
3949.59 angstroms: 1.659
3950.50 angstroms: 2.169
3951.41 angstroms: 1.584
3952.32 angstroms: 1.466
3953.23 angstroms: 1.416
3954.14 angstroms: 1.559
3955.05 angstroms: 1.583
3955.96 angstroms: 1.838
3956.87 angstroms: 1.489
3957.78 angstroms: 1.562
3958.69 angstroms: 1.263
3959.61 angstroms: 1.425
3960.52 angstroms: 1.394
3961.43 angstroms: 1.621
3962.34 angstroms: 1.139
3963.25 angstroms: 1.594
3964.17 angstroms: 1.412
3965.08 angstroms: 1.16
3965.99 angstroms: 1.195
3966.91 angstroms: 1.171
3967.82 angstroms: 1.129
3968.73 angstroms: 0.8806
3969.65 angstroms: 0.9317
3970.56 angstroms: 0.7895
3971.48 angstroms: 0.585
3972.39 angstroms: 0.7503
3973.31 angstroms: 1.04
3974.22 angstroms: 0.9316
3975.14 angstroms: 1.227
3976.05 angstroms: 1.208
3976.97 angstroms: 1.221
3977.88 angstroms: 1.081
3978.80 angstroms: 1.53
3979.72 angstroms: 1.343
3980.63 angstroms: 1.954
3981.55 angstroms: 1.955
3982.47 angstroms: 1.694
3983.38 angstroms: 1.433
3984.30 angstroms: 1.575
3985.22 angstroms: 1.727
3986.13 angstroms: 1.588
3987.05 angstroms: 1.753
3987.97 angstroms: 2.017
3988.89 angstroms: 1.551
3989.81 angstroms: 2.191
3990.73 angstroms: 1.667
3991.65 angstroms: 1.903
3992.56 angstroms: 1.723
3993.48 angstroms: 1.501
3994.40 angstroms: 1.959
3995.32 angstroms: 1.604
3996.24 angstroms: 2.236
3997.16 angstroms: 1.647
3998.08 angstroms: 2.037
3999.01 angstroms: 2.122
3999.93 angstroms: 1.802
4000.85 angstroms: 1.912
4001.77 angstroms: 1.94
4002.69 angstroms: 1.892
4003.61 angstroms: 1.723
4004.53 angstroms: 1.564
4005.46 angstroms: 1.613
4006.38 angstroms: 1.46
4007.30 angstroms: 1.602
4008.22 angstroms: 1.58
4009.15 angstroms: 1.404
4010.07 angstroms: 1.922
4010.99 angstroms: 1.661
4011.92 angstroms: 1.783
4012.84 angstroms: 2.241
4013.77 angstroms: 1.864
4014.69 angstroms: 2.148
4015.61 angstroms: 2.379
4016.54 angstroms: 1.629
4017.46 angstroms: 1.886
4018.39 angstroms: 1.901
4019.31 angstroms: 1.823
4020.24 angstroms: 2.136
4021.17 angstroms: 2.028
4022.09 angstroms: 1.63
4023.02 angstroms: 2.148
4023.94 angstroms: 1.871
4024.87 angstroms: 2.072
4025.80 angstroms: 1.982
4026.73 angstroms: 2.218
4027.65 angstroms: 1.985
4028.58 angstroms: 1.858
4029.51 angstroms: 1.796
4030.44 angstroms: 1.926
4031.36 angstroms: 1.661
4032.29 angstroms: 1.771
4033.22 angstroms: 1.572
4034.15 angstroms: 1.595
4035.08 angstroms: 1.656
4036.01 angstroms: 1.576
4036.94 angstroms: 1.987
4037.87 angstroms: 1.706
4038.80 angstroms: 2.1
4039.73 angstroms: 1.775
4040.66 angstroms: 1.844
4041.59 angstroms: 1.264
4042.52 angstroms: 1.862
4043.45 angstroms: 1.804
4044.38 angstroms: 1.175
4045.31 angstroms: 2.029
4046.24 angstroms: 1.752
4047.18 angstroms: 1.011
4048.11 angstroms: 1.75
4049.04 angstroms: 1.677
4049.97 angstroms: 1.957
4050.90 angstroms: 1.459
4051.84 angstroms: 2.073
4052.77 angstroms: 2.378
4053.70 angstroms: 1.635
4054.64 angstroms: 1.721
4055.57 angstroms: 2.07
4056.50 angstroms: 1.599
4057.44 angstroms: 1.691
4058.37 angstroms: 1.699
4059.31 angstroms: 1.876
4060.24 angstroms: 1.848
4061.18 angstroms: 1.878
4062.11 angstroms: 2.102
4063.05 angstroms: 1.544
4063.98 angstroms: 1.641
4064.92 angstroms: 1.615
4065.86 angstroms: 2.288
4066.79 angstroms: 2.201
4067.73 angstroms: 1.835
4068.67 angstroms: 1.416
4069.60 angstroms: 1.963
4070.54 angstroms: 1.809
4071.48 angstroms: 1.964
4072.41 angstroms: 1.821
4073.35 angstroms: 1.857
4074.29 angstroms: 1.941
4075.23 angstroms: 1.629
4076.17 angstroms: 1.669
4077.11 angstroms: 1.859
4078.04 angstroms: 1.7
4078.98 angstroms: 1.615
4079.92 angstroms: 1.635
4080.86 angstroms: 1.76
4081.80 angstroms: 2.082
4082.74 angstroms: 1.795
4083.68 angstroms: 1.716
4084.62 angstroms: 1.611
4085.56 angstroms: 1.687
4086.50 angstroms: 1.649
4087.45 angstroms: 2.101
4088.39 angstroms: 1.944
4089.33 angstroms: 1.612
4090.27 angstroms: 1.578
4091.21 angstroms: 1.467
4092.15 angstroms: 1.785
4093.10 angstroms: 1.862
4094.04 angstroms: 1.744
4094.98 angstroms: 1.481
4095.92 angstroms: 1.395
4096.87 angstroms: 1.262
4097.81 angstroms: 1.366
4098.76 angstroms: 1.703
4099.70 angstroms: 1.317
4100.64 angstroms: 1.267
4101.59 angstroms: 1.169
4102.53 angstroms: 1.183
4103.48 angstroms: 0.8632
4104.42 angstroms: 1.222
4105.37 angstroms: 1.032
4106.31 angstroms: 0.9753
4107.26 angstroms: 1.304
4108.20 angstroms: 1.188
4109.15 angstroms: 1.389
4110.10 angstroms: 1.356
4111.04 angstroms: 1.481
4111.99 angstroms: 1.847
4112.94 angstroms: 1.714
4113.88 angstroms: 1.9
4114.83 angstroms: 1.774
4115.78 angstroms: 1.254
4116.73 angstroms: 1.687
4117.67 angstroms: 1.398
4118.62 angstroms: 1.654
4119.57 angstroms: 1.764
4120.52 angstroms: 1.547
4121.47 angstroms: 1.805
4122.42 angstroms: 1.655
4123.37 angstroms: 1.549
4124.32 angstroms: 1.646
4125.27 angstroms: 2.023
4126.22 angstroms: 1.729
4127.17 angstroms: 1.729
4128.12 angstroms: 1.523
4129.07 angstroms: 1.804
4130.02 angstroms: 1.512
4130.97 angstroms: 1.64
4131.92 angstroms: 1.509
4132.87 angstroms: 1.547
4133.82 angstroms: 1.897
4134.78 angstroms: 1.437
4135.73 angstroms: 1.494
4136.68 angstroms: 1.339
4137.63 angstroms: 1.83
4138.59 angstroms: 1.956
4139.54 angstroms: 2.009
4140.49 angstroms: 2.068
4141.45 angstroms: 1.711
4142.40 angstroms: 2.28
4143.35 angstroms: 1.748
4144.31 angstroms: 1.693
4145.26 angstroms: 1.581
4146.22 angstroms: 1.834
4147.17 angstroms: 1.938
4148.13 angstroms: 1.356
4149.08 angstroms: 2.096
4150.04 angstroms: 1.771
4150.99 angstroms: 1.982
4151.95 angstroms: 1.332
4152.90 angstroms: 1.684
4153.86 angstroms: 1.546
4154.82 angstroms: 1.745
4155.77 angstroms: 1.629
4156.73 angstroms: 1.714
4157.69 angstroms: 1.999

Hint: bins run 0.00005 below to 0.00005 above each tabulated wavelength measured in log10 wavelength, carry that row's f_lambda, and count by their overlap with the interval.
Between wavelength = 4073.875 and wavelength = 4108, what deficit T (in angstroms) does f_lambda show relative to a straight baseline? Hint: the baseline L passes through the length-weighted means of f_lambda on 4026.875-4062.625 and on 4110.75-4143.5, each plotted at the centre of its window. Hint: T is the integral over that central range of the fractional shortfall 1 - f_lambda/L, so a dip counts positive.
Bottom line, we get 3.6 angstroms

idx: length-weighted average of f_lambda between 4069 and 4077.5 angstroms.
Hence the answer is 1.83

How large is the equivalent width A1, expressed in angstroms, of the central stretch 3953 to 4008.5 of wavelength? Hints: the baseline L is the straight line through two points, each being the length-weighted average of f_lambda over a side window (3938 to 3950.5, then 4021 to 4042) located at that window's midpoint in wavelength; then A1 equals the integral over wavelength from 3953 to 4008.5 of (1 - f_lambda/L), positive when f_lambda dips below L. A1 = 4.7 angstroms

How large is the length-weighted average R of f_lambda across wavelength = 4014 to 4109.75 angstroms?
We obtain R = 1.72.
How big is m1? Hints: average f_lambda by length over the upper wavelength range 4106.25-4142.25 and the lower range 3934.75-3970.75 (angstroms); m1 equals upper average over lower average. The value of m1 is 1.2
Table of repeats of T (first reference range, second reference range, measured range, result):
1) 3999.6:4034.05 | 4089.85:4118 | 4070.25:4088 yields -2.7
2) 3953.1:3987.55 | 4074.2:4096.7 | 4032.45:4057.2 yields -2.3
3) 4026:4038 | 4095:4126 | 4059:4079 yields -2.3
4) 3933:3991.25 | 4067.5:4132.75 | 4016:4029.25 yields -3.9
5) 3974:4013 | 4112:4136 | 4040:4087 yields -2.9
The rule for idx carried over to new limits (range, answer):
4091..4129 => 1.5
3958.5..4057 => 1.66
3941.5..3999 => 1.49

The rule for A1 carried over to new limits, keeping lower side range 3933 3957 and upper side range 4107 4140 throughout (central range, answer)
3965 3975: 3.66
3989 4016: -4.98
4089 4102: 0.86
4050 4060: -1.57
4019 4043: -4.29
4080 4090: -1.16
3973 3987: 0.71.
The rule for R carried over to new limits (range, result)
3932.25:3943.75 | 1.36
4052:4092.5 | 1.8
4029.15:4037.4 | 1.73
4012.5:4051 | 1.82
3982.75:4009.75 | 1.75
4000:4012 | 1.7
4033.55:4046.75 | 1.72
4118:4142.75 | 1.71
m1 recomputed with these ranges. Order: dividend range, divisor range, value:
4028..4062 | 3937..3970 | 1.22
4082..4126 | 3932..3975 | 1.13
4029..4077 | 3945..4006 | 1.16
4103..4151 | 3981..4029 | 0.88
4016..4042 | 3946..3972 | 1.33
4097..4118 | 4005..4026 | 0.74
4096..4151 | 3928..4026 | 1.01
